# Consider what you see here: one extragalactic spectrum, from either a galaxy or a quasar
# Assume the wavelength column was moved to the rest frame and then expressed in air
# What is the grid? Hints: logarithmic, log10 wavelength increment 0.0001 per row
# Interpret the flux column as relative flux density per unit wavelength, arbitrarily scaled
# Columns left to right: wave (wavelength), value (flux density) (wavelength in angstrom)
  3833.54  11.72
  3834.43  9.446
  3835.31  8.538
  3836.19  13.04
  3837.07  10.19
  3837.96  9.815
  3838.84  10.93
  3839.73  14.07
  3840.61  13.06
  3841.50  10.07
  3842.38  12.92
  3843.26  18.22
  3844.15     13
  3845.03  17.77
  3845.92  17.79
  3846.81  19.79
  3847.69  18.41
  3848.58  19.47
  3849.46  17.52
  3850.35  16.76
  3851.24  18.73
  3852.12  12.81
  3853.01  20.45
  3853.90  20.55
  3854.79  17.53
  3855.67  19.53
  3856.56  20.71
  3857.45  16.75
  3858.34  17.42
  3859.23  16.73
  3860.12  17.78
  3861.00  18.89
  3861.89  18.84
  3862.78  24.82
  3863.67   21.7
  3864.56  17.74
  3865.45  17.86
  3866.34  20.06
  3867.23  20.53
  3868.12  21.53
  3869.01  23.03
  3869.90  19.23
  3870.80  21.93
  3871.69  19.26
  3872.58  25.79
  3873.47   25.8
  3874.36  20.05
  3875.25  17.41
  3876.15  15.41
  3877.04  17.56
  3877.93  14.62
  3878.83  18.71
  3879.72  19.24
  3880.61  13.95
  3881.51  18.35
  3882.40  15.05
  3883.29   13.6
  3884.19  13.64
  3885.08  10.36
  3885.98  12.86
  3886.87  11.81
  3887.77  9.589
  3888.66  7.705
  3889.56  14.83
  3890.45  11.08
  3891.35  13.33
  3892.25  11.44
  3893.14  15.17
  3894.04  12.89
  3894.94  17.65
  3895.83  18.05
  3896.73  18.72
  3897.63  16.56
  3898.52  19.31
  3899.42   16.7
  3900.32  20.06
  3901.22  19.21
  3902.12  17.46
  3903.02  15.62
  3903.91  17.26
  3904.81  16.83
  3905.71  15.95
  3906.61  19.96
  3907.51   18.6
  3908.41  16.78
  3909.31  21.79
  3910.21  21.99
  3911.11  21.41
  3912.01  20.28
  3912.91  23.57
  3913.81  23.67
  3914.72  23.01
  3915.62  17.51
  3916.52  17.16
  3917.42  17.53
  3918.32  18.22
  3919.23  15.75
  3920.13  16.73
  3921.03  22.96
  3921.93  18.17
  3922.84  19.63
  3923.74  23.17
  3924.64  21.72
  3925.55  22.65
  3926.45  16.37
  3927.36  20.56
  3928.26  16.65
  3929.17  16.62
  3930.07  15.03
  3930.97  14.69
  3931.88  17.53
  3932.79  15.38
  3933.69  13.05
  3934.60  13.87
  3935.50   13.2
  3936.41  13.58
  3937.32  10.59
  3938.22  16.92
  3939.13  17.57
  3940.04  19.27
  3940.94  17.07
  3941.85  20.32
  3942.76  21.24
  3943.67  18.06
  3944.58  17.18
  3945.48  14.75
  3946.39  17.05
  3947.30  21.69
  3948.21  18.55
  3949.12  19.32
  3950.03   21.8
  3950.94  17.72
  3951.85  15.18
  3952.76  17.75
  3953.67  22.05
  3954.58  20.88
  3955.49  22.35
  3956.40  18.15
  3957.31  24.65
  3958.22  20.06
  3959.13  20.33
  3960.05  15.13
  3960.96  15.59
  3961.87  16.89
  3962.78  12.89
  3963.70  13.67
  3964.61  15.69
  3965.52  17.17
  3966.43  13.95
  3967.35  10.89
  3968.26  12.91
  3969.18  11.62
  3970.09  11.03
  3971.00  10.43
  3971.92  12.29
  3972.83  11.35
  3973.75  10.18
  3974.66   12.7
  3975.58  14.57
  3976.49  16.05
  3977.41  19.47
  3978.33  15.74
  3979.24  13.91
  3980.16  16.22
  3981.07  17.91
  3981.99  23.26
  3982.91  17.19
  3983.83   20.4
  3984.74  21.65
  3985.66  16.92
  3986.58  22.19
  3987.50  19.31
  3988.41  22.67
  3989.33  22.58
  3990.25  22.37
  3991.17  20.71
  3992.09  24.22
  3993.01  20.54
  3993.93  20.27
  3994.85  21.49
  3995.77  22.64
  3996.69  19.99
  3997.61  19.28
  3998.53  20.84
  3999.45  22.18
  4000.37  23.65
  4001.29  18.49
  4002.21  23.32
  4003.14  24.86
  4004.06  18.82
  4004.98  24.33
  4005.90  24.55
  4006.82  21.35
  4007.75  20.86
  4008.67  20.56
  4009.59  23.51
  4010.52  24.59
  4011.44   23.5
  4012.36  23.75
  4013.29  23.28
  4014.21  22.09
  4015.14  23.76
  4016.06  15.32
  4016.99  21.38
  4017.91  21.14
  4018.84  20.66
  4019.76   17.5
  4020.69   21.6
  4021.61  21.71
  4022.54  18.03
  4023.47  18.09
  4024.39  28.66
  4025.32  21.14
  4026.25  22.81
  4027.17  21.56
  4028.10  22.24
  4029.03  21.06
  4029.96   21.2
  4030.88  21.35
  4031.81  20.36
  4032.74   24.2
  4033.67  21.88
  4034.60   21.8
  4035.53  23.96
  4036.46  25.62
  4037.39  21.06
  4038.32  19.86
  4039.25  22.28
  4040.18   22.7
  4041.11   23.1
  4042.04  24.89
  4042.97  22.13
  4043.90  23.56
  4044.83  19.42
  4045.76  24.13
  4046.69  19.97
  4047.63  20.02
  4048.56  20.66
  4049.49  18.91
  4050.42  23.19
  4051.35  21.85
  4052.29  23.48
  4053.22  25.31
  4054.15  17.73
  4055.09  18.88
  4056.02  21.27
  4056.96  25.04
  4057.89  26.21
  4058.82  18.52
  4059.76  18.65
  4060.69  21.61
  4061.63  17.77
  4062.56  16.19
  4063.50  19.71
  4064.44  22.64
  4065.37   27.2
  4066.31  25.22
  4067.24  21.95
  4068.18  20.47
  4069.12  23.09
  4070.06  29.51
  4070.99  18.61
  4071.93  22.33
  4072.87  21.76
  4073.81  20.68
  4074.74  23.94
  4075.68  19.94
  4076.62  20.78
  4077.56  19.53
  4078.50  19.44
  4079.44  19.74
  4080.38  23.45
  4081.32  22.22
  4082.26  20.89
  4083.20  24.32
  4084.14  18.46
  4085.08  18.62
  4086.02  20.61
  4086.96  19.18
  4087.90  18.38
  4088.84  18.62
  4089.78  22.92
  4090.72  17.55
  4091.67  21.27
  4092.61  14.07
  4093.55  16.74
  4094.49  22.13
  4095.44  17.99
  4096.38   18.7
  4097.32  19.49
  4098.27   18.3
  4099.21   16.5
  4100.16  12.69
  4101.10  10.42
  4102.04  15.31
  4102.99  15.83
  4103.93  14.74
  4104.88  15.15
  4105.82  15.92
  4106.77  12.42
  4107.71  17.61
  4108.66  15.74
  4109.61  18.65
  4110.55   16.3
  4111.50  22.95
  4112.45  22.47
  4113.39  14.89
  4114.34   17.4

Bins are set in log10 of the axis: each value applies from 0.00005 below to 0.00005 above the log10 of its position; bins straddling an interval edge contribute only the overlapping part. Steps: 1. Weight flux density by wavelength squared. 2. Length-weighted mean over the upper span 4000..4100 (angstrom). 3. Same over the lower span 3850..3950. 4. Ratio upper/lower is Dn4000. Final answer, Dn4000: 1.3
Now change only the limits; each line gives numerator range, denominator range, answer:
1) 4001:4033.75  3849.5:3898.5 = 1.36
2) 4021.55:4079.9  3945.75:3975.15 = 1.40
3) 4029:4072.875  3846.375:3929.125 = 1.32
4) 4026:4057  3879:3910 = 1.50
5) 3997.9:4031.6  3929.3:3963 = 1.28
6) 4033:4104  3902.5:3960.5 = 1.20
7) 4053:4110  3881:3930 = 1.24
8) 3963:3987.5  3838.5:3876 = 0.89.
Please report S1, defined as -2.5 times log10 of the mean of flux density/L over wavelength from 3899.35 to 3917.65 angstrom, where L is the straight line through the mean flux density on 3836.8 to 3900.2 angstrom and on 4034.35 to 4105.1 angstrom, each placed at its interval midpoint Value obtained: -0.10 mag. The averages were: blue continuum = 16.8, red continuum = 20.5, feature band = 19.2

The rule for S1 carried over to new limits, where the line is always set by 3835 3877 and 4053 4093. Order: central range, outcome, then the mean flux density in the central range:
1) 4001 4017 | -0.11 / 22.2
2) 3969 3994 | 0.13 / 17.4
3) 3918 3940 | 0.10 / 17.1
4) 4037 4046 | -0.09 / 22.3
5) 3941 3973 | 0.14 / 16.9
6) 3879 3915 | 0.11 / 16.6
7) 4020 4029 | -0.07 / 21.6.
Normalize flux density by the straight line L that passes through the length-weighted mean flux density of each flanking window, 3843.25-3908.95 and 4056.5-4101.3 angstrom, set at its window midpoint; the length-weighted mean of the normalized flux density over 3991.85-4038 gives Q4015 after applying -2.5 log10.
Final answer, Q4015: -0.13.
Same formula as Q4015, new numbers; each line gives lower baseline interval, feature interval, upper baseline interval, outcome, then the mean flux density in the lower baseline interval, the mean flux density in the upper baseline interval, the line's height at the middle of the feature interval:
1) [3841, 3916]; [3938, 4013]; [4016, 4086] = 0.06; 17.7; 21.6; 19.9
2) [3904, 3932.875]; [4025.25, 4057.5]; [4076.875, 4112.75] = -0.19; 19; 18.3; 18.5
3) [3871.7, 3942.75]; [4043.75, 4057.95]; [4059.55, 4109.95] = -0.15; 17.2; 19.4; 19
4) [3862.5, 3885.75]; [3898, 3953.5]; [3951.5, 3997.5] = -0.01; 18.6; 17.6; 18.1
